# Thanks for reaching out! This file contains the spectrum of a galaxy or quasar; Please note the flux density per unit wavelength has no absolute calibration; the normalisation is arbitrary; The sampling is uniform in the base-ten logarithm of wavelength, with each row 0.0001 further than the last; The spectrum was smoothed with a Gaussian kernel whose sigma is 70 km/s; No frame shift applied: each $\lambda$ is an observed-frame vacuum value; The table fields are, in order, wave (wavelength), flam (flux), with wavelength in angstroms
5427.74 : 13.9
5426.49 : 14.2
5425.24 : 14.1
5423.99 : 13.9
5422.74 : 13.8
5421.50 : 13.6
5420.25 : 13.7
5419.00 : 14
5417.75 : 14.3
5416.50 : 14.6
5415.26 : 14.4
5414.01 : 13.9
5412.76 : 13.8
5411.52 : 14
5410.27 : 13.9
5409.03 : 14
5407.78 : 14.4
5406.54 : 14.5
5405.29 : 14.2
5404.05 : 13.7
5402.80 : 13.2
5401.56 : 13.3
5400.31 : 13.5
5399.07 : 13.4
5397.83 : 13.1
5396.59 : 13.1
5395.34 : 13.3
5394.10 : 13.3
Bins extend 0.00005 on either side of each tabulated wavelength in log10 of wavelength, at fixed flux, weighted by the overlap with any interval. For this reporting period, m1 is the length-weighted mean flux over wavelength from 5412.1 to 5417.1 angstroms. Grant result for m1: 14.2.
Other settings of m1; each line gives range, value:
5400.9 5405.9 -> 13.6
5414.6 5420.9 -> 14.2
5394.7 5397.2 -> 13.2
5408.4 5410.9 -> 13.9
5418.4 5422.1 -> 13.8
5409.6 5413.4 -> 13.9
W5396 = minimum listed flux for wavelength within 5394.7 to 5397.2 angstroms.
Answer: 13.1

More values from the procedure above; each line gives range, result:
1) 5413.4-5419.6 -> 13.9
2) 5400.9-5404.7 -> 13.2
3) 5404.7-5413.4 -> 13.8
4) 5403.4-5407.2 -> 13.7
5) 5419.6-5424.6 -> 13.6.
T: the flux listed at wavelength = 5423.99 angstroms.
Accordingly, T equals 13.9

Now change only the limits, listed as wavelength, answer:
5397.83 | 13.1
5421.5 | 13.6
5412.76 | 13.8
